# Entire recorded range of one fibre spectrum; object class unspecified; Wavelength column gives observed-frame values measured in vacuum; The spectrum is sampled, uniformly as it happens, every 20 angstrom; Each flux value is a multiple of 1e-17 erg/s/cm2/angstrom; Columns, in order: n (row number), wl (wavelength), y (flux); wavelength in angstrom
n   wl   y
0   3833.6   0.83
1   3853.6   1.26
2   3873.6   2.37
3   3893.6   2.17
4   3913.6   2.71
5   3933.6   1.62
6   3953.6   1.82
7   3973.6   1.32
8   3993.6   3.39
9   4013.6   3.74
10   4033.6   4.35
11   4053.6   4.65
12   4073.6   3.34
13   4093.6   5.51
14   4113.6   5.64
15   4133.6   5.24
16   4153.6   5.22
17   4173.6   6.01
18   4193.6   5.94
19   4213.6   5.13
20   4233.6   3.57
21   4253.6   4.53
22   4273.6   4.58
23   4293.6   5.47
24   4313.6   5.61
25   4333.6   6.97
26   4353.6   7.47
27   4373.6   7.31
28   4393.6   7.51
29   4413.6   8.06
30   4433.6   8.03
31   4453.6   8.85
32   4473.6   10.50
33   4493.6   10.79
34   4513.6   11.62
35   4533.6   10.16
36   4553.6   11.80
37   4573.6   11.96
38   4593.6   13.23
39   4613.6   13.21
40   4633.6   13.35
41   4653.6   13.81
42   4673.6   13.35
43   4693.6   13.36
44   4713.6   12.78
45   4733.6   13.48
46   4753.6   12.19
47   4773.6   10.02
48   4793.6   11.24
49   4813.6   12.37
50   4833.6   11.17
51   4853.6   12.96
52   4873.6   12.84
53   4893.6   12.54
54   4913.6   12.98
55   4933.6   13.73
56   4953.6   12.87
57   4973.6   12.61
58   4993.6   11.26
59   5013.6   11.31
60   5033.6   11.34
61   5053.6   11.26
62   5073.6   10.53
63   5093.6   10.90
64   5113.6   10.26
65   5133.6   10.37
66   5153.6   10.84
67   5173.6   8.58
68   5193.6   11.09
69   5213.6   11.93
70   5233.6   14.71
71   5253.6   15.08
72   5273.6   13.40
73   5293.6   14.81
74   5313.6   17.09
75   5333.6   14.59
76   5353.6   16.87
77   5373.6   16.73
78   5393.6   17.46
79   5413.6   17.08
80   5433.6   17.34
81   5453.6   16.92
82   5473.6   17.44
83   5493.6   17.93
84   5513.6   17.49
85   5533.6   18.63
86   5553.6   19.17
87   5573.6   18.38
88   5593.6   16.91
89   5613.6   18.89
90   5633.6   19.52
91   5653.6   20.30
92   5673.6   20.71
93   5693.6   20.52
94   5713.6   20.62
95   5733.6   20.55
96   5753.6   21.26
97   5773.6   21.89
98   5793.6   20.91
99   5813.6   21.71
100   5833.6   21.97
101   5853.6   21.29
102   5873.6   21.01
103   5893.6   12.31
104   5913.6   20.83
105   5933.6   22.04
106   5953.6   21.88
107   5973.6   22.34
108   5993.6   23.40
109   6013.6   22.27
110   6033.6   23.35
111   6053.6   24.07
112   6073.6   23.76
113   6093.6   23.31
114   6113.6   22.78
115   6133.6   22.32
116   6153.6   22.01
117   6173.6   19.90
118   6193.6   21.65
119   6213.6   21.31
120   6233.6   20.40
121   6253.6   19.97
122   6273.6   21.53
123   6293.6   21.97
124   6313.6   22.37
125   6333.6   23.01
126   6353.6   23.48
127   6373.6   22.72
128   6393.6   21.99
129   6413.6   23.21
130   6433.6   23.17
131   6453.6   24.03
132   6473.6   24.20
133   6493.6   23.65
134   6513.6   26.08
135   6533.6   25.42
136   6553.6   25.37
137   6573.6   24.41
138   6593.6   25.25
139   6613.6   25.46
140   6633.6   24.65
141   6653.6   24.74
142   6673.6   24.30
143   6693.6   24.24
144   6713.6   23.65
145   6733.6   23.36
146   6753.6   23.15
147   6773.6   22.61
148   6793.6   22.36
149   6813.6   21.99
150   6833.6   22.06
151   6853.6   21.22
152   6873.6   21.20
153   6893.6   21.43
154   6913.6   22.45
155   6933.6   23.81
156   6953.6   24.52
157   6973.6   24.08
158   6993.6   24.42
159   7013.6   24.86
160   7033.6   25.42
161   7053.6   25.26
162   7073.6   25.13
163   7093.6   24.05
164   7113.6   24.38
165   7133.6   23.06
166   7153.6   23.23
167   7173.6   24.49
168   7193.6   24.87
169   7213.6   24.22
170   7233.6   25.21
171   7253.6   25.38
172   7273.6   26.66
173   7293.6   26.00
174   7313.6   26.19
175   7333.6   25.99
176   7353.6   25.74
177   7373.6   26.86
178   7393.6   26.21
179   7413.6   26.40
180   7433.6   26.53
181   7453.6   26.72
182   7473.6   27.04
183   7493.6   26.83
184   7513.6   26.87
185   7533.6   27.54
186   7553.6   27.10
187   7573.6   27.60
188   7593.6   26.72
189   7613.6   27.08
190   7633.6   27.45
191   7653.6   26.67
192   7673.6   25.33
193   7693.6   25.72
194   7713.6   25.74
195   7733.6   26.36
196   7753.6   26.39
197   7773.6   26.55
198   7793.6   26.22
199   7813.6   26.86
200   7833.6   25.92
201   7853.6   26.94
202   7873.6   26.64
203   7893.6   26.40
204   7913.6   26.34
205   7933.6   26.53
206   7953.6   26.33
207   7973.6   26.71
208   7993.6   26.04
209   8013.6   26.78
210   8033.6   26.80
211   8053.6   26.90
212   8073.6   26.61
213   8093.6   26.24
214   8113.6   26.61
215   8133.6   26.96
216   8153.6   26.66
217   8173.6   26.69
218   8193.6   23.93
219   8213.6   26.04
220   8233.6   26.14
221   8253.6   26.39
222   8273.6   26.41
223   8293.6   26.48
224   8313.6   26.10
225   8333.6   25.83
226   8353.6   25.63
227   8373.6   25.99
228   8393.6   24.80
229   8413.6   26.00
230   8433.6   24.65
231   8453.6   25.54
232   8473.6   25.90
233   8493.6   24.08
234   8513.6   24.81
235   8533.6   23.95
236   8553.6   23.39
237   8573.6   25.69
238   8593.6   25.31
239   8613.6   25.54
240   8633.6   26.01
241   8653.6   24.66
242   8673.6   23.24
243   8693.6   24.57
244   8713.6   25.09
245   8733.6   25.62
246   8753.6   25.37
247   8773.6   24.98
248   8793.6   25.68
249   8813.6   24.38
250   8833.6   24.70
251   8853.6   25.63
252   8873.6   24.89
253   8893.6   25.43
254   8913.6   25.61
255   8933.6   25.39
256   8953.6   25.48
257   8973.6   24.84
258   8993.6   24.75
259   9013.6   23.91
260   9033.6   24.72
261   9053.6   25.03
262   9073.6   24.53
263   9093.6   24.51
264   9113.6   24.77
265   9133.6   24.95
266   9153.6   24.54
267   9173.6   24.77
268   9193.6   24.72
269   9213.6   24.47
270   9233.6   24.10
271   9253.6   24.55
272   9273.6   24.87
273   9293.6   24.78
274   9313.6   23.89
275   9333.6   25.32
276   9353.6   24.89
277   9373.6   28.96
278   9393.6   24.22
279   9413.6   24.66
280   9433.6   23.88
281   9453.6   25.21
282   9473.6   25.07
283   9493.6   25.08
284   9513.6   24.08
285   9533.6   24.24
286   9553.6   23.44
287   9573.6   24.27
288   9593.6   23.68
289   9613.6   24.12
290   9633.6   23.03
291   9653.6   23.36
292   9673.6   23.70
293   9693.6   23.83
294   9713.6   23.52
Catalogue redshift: 0.000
